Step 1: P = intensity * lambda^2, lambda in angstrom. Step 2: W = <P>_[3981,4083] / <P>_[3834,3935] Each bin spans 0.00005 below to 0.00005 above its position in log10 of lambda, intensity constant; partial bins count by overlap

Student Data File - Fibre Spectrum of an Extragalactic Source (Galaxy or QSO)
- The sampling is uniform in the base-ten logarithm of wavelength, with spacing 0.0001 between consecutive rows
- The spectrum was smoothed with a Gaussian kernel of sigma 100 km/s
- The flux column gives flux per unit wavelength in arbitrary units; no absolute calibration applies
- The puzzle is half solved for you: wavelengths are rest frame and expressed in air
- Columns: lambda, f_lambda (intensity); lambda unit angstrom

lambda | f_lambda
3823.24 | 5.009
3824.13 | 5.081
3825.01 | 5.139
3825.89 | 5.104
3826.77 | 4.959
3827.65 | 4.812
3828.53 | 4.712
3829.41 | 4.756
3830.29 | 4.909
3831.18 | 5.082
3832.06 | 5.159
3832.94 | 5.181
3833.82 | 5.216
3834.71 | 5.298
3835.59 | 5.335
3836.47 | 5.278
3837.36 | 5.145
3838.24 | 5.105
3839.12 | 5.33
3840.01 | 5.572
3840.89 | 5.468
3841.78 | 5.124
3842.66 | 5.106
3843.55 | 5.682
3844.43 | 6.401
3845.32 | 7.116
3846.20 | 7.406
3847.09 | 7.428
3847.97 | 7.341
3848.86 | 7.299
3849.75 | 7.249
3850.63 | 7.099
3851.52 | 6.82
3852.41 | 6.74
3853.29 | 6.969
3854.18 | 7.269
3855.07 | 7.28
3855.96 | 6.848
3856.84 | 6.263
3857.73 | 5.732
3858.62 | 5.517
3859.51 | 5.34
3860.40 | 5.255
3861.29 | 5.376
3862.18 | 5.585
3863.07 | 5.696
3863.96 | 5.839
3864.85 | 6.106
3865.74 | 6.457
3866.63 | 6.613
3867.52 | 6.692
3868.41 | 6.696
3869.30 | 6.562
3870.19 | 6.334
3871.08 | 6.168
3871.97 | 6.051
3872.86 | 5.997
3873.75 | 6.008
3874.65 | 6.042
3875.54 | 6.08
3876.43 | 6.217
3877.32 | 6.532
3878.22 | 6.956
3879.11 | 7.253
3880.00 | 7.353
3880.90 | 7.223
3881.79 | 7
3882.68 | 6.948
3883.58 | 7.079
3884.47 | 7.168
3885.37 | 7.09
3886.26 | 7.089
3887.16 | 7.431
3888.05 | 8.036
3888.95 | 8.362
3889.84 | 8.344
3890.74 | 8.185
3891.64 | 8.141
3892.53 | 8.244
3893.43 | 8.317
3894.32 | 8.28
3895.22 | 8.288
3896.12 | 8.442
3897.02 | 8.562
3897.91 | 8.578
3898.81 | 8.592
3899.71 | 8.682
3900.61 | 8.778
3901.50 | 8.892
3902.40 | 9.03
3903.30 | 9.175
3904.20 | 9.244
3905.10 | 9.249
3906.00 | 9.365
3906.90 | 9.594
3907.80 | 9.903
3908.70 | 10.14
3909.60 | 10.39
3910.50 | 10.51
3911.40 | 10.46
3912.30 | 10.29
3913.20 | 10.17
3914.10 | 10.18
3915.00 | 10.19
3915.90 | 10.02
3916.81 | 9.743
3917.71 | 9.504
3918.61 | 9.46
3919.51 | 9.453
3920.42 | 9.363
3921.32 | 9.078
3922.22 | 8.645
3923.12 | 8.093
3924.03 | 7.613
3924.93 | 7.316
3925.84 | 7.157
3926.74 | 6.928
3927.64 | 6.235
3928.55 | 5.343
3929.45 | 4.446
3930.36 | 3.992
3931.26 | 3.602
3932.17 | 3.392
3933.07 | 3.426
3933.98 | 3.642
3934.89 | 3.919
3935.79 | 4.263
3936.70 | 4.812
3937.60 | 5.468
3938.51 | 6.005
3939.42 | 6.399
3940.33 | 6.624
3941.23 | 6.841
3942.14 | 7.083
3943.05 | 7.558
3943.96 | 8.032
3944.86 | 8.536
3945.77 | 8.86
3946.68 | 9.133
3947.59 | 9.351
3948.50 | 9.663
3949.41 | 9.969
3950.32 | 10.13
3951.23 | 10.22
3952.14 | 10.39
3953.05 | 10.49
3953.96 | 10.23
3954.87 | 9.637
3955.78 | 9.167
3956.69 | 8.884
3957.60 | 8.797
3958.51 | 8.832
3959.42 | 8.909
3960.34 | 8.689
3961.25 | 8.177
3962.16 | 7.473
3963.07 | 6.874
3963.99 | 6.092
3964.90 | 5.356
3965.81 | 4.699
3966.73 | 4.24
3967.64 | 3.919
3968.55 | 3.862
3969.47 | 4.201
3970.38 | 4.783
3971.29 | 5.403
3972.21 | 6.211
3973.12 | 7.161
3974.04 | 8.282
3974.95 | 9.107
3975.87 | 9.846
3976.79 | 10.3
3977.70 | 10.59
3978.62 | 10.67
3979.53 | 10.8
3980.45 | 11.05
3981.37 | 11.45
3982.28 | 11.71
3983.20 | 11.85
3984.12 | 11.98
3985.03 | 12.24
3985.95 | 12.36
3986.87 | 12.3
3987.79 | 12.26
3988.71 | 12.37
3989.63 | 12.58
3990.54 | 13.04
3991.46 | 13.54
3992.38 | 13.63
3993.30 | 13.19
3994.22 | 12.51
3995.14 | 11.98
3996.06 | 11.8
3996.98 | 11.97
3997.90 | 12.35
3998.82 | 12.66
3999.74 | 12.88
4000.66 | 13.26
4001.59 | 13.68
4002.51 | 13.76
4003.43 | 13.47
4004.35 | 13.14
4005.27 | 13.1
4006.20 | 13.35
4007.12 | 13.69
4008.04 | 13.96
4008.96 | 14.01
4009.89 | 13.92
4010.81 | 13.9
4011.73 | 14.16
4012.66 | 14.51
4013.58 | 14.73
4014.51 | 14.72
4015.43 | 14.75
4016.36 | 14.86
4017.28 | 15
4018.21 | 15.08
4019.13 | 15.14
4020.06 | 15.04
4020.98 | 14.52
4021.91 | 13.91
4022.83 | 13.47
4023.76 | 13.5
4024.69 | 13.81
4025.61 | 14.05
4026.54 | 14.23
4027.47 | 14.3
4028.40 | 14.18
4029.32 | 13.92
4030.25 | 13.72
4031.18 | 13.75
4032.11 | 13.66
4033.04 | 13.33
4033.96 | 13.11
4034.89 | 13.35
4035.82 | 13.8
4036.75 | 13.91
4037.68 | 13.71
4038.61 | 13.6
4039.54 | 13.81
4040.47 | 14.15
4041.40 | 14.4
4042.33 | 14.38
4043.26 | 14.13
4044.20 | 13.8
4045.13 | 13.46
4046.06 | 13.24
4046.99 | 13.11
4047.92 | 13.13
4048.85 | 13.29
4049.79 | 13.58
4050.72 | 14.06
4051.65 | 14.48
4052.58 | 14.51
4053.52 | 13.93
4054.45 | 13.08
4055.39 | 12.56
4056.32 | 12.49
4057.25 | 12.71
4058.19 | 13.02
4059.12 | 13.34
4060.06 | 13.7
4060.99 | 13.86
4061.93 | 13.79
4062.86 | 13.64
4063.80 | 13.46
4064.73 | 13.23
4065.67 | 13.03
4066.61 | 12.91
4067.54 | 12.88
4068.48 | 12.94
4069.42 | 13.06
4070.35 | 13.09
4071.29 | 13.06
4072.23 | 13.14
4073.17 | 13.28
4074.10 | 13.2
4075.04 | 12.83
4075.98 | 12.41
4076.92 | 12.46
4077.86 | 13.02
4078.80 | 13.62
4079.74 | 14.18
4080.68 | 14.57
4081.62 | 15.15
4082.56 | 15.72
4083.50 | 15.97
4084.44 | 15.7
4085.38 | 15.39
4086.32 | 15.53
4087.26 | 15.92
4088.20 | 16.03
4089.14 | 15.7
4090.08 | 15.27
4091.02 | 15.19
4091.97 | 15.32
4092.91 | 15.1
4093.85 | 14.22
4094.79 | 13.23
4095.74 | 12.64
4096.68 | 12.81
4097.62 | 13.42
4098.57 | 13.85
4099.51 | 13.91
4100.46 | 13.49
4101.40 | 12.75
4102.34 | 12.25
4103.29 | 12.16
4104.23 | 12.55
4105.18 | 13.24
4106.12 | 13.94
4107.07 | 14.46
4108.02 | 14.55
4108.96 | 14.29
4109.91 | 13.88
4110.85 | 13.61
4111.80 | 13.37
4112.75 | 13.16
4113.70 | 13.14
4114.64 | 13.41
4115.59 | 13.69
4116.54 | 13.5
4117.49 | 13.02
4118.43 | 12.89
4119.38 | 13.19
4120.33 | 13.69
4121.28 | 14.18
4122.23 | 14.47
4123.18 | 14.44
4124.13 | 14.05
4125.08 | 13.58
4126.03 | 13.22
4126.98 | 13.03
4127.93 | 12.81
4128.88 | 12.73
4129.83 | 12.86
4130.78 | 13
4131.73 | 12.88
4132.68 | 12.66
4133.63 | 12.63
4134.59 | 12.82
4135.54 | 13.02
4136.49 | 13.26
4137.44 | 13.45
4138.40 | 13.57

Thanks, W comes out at 2.01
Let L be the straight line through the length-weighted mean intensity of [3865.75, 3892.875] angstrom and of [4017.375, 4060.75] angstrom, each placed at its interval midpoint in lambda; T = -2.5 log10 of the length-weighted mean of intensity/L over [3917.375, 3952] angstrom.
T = 0.30 mag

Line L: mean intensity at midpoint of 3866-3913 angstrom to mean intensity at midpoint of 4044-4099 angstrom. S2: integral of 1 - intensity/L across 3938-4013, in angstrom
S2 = 4.9 angstrom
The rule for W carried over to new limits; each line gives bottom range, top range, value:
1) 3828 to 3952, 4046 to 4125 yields 2.11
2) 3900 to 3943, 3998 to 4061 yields 1.89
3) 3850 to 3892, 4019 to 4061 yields 2.24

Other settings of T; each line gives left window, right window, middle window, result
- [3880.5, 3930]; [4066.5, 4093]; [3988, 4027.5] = -0.15 mag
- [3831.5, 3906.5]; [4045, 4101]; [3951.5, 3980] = 0.28 mag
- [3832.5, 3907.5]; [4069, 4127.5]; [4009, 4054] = -0.19 mag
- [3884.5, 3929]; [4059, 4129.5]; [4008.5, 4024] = -0.23 mag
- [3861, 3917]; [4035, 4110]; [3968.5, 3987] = 0.15 mag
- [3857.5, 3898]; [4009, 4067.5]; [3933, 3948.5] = 0.41 mag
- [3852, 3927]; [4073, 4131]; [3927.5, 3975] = 0.35 mag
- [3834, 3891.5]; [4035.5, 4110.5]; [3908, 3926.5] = -0.12 mag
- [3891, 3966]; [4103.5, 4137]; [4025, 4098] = -0.18 mag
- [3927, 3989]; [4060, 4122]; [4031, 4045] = -0.20 mag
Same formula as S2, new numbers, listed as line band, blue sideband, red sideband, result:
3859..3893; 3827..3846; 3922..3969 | -4.22 angstrom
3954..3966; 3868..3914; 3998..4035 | 3.51 angstrom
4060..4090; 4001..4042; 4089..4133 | -0.50 angstrom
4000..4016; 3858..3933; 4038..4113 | -3.37 angstrom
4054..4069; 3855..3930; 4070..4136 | -0.73 angstrom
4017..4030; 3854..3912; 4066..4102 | -2.40 angstrom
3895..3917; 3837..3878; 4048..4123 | -4.54 angstrom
